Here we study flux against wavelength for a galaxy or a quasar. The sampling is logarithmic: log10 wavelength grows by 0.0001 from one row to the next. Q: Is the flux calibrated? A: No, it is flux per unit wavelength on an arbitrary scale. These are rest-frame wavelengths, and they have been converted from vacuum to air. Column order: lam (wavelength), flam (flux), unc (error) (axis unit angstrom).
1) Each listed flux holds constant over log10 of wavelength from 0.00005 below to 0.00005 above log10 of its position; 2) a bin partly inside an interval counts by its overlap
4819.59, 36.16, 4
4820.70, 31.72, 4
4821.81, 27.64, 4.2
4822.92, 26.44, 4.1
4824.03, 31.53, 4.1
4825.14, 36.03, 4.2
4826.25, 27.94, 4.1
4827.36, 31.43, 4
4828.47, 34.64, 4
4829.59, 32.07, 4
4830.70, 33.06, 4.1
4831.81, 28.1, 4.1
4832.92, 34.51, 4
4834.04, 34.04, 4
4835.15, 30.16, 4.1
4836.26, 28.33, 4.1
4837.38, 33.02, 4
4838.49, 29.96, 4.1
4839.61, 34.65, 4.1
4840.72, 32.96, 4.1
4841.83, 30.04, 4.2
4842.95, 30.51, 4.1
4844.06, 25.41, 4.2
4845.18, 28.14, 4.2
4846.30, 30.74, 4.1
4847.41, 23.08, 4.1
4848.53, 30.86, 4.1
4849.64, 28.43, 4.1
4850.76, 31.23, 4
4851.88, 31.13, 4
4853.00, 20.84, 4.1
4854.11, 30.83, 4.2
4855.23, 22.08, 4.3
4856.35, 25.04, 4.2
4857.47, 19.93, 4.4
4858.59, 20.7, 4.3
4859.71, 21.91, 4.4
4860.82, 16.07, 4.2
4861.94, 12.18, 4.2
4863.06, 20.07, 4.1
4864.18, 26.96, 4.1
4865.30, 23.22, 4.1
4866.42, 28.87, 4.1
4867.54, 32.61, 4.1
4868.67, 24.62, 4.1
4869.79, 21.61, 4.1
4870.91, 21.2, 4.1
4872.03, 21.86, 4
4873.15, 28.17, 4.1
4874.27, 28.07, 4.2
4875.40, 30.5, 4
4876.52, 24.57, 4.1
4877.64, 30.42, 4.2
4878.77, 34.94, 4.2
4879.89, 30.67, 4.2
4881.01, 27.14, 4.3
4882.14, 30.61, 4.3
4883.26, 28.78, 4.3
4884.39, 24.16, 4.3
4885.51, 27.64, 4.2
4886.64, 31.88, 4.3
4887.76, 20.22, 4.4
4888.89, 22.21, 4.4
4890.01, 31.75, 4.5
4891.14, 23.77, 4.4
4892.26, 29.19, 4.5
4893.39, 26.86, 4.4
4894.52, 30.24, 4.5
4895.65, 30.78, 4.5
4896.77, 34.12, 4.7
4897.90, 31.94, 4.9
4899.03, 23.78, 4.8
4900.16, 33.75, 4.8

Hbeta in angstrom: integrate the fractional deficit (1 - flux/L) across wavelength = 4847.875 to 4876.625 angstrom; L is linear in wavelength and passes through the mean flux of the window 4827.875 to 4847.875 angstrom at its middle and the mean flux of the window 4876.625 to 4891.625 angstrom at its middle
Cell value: 4.4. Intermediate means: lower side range 30.8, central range 24.7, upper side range 27.9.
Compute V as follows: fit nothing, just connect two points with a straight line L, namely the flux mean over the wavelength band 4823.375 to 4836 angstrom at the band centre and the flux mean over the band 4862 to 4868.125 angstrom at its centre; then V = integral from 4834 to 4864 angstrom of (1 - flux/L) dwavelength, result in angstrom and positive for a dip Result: 1.9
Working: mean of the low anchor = 32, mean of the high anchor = 25.2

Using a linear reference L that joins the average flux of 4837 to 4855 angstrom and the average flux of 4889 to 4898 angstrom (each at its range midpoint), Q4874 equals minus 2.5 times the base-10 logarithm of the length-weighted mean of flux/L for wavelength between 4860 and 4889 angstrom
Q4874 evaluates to 0.141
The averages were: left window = 29.3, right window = 29.4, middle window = 25.8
